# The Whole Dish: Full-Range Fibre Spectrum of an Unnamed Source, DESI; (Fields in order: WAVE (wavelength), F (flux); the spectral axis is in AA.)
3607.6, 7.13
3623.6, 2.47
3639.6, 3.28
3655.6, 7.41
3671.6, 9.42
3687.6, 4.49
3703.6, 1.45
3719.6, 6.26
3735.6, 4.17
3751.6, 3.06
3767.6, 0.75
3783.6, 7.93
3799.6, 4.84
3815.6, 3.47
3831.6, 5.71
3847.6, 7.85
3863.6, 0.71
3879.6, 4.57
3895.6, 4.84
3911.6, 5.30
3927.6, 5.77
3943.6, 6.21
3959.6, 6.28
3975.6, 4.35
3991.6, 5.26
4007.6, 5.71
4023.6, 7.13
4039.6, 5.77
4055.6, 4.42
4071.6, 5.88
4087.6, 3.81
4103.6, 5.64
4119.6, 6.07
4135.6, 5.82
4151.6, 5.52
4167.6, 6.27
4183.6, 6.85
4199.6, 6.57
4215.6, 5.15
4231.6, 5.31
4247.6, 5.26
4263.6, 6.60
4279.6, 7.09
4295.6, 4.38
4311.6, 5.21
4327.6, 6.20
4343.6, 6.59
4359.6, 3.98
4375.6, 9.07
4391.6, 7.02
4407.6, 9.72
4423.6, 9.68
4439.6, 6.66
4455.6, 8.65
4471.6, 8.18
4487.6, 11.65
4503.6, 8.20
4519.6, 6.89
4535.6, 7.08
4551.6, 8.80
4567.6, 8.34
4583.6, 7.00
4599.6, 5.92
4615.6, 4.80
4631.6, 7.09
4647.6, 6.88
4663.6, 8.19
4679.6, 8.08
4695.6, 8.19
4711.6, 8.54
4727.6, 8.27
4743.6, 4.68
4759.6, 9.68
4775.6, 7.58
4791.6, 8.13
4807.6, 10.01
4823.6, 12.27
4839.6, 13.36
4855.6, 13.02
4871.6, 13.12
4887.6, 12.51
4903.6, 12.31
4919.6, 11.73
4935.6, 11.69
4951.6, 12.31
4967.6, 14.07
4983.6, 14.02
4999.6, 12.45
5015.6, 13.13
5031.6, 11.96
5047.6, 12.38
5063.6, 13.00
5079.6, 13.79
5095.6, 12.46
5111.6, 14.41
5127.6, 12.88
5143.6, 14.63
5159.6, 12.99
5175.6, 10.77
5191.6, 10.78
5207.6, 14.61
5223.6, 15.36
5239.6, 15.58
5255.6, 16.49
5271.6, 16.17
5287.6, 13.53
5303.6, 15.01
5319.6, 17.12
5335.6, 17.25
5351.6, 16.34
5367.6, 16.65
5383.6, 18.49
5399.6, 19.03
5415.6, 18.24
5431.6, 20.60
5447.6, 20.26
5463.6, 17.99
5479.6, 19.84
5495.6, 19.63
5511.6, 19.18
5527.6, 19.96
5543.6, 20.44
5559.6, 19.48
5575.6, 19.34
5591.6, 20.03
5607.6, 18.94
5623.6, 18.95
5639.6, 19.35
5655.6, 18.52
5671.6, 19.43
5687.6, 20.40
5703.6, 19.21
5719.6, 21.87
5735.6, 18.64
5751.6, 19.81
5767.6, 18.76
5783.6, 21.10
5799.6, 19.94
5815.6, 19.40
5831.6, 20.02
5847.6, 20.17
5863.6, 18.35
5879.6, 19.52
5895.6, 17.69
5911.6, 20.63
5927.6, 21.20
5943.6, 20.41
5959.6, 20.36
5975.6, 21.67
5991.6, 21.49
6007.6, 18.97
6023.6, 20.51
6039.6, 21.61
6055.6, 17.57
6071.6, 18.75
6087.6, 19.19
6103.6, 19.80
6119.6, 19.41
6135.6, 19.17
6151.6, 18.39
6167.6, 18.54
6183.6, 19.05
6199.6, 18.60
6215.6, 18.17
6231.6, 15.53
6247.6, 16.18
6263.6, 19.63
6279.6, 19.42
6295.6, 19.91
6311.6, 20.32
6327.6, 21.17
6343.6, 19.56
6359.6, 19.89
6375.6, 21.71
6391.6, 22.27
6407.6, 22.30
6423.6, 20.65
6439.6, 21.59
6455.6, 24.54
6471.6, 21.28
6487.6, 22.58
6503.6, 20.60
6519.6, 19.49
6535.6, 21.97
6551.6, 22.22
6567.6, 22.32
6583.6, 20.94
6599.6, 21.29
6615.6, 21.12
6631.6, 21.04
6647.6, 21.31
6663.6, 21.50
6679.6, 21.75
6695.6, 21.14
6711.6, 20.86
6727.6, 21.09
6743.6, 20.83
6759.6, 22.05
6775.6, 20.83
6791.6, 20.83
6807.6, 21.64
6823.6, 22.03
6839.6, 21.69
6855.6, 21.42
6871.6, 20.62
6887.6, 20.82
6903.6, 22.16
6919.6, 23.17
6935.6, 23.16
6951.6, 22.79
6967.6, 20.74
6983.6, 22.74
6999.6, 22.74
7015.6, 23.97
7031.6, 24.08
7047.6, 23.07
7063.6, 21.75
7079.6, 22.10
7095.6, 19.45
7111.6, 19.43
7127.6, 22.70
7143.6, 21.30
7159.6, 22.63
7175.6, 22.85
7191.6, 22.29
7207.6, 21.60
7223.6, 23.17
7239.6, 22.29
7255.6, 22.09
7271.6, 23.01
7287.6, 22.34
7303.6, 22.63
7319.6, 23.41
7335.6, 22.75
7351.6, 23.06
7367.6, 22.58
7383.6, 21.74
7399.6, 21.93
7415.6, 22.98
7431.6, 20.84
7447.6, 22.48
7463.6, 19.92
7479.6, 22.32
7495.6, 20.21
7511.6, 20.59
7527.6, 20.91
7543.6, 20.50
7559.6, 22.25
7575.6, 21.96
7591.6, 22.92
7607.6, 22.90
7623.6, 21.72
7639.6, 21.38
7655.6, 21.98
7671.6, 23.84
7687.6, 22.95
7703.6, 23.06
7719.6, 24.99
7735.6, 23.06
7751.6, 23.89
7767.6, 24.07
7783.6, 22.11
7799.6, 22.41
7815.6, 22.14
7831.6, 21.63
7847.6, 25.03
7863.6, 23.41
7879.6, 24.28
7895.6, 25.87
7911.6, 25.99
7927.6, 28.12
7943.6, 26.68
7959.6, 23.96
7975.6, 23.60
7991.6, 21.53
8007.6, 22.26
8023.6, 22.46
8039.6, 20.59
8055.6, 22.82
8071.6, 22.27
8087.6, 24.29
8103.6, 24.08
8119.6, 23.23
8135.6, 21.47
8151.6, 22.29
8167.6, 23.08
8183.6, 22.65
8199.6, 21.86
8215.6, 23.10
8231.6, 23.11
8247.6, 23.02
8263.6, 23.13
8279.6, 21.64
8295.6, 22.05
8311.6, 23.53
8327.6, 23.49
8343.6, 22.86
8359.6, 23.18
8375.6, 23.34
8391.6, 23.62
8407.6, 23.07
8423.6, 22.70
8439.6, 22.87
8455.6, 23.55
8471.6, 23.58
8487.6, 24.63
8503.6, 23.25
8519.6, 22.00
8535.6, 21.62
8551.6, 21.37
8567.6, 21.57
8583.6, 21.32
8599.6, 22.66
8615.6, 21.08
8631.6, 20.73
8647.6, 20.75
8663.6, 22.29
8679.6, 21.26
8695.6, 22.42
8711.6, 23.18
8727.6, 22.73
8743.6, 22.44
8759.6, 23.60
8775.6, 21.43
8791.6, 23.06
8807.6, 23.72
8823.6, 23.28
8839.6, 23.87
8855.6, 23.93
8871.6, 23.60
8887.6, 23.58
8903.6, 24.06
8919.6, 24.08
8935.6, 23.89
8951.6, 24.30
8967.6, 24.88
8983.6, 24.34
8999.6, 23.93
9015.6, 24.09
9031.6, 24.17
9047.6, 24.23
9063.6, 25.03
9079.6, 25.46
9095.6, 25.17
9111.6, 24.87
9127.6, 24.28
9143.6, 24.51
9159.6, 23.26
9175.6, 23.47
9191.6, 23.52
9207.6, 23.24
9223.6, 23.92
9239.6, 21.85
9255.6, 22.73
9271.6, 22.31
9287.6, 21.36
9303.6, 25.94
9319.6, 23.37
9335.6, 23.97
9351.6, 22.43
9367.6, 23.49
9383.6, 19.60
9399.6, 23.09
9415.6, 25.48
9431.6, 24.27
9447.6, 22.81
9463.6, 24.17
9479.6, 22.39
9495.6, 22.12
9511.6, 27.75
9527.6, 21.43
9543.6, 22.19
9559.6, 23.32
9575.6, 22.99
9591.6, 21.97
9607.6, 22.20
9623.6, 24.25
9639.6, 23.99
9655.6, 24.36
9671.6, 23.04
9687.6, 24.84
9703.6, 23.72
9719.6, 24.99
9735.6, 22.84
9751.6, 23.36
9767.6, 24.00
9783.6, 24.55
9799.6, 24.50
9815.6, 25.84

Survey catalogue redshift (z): 0.205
